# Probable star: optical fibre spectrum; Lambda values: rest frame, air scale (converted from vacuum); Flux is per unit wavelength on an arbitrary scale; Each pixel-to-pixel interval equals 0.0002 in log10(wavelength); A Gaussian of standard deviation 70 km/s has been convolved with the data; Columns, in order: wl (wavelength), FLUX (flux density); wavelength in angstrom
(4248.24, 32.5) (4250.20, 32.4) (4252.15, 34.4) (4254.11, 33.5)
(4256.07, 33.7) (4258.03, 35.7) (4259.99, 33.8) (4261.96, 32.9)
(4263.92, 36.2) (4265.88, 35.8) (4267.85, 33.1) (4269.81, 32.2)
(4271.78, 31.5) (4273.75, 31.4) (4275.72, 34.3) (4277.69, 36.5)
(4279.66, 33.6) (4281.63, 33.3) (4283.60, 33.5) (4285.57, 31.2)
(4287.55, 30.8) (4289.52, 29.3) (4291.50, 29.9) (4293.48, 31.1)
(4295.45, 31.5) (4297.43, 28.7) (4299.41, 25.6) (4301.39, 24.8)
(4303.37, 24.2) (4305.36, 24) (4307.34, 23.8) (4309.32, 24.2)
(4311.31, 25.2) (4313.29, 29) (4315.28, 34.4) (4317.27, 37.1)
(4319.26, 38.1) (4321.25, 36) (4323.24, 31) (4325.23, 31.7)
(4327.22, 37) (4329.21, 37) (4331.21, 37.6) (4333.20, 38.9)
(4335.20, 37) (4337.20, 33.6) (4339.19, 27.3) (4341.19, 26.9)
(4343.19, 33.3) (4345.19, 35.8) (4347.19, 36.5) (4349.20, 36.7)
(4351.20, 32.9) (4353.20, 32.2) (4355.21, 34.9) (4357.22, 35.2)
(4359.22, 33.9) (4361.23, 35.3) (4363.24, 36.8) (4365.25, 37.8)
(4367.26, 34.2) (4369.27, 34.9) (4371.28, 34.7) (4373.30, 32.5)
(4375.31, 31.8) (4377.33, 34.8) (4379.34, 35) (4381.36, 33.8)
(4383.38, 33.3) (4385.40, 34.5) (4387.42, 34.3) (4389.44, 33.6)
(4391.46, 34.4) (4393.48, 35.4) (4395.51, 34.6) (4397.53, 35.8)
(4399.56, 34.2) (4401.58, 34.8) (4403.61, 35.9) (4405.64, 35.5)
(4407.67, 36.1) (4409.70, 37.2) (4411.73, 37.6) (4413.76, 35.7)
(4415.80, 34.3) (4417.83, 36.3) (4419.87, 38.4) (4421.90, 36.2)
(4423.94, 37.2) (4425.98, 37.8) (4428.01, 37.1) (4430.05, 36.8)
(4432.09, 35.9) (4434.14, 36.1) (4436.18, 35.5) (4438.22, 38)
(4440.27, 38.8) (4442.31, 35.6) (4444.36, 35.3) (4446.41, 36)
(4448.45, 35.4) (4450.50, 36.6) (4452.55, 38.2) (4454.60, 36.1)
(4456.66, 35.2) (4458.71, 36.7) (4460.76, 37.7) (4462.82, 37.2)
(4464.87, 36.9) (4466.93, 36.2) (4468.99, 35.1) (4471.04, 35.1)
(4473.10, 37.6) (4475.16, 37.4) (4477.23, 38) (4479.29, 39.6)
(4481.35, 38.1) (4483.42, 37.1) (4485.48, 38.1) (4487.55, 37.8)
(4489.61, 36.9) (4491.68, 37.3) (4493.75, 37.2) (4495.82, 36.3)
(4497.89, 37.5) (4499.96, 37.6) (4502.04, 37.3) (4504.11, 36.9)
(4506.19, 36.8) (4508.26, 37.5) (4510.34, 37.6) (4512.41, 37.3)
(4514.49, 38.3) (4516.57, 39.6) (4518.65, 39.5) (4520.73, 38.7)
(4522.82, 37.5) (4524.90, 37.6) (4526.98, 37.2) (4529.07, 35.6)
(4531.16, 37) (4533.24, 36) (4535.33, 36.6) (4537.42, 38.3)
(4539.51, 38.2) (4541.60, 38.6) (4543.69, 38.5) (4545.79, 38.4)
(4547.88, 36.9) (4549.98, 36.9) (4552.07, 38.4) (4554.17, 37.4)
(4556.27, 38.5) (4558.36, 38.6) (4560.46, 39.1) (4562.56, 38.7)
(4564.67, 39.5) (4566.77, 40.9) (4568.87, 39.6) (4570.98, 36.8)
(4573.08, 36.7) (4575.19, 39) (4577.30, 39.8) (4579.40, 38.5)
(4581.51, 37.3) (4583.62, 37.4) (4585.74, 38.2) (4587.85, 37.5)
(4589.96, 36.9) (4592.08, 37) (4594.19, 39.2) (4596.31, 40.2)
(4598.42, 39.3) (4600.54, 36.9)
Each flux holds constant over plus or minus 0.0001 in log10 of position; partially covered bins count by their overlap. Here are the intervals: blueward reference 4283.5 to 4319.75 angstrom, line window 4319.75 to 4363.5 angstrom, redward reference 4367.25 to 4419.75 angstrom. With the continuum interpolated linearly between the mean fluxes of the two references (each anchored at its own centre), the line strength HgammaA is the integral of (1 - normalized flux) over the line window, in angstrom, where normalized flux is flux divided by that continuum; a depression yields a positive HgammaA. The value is -4.0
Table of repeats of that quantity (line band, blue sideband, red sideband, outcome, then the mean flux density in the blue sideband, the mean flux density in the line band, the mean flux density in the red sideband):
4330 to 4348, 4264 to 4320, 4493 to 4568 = -1.1 angstrom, 30.7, 34.1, 37.9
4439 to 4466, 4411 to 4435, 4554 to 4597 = 0.3 angstrom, 36.6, 36.6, 38.4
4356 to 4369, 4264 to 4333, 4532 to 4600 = -0.9 angstrom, 31.6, 35.5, 38.2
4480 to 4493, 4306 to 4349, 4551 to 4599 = -0.4 angstrom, 32.9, 37.6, 38.5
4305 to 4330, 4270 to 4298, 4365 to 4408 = 1.0 angstrom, 32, 31.6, 34.6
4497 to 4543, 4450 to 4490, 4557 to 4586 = 0.3 angstrom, 37.1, 37.6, 38.6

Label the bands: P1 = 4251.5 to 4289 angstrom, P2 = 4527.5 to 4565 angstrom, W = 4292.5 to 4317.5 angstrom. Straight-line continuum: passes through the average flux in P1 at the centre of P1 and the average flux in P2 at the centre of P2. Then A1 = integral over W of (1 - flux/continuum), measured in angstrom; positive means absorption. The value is 4.7 angstrom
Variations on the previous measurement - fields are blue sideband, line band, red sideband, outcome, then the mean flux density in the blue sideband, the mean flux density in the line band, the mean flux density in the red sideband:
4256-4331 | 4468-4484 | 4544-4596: -0.6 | 31.7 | 37.3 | 38.2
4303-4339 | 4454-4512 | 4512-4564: -1.0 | 32.2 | 37.1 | 37.9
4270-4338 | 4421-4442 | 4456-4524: -0.8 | 31.7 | 36.9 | 37.4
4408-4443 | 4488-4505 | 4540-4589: 0.2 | 36.7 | 37.2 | 38.3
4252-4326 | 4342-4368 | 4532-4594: -1.5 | 31.5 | 35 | 38.1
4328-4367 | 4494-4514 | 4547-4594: 0.0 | 34.7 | 37.2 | 38.2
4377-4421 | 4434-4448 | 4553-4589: -0.2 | 35.3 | 36.5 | 38.4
